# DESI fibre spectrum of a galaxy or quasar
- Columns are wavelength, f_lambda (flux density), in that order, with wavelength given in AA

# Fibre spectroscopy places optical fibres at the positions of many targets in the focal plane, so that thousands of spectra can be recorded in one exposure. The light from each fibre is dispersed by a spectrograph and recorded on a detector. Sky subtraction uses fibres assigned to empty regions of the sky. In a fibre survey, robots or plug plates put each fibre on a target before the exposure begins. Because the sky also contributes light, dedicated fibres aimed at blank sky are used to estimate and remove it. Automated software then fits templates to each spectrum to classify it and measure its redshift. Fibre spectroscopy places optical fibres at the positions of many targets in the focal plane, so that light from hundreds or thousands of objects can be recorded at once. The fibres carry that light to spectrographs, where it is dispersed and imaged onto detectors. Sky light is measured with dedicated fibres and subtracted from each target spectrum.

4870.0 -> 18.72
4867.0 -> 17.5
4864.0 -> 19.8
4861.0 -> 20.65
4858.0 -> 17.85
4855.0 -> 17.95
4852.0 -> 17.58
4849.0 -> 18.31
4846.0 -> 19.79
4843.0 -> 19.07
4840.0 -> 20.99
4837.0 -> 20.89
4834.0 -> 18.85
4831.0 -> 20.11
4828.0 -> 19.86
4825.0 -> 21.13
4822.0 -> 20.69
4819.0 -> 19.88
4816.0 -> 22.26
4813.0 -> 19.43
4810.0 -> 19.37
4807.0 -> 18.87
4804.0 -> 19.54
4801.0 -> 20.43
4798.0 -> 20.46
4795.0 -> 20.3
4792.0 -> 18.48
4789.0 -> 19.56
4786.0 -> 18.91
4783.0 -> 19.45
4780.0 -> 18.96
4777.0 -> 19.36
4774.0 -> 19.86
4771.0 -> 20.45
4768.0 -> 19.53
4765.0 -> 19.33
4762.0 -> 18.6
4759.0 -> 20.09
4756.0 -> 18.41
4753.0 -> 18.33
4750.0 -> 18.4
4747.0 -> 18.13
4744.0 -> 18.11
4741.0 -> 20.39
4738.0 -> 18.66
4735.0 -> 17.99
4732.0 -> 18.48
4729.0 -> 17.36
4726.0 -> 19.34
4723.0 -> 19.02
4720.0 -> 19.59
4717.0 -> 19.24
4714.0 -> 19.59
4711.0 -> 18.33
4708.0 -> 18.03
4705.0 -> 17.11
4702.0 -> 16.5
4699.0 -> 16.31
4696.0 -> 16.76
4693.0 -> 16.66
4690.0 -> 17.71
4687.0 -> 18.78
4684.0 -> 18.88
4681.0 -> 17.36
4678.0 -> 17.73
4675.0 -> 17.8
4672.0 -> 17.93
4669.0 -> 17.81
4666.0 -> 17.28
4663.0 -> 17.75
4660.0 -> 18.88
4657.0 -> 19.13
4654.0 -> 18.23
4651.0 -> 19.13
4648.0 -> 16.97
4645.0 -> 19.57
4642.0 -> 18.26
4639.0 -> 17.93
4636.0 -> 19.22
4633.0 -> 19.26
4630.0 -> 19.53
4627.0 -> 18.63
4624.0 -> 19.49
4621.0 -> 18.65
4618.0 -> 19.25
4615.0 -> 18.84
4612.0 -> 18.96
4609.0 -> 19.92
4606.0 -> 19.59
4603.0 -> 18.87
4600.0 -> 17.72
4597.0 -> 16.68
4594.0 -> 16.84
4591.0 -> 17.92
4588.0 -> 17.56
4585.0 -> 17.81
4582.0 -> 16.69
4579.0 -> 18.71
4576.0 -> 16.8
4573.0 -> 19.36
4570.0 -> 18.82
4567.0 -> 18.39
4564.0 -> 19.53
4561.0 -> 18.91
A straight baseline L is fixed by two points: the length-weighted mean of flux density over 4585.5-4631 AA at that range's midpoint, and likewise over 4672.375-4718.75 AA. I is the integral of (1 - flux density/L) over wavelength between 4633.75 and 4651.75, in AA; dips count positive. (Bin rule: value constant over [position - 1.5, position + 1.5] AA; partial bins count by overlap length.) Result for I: -0.3 AA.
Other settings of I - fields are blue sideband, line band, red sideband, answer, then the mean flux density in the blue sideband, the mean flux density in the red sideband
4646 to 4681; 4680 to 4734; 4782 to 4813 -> 1.4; 18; 19.5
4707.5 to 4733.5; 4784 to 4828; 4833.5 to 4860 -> -2.2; 18.8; 19.1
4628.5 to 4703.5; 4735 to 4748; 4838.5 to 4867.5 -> -0.2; 18.1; 19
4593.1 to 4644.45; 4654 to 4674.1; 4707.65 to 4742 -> 0.7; 18.7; 18.8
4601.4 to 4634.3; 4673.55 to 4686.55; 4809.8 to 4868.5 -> 0.9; 19.2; 19.6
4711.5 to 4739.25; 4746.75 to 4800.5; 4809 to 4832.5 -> 0.8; 18.8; 20.4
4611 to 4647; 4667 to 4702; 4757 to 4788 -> 2.9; 18.9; 19.4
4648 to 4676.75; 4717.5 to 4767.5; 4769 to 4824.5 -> 0.9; 18.1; 19.8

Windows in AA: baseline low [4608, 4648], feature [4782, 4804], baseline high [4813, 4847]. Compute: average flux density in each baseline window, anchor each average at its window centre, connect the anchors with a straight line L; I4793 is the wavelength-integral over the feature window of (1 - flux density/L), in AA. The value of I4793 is 0.4 AA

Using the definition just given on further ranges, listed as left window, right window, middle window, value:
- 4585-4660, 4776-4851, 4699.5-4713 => 1.1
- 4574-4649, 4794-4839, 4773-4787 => 0.4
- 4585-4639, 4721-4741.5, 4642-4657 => 0.1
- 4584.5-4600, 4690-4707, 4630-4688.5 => -4.6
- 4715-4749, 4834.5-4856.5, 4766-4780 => -0.6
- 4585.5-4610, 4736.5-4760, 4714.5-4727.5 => -0.5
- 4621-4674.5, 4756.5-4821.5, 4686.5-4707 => 2.0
